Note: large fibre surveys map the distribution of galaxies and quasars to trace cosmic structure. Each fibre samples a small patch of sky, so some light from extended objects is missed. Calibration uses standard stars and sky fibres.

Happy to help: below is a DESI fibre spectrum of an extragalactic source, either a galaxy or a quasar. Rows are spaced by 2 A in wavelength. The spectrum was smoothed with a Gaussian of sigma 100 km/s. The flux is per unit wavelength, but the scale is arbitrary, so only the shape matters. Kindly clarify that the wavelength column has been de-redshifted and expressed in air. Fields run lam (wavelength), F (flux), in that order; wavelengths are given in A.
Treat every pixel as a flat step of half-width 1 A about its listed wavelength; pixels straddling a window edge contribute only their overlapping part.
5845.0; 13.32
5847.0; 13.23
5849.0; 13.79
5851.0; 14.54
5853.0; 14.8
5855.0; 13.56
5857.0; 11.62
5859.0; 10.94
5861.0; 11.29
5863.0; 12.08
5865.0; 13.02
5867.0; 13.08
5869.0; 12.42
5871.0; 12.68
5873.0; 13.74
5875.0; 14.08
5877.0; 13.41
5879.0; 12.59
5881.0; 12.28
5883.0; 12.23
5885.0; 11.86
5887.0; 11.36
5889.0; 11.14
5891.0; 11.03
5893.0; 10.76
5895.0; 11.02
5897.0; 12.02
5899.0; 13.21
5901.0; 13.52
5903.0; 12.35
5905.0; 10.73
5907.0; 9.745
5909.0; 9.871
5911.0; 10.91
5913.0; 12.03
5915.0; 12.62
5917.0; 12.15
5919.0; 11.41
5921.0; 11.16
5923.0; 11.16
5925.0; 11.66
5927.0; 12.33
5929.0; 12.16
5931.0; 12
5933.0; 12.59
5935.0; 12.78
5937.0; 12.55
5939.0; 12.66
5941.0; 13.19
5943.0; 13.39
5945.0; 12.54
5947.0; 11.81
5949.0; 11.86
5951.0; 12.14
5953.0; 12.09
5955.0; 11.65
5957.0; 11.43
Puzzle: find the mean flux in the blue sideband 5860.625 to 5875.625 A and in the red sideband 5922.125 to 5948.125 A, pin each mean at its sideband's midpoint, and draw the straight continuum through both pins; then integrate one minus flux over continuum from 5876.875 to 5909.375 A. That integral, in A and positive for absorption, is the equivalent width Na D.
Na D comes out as 2.5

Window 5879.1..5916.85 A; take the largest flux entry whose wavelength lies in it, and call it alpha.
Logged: 13.52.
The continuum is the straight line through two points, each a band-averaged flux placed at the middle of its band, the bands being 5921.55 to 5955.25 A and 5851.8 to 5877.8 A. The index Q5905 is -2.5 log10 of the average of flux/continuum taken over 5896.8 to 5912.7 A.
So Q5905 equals 0.09 mag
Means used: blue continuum 12.8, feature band 11.5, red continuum 12.3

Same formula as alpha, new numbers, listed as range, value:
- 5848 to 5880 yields 14.8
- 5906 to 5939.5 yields 12.78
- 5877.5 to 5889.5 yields 12.59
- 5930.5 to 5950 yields 13.39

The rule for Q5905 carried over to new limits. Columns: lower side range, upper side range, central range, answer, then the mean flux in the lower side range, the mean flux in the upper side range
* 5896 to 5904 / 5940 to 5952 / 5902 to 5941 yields 0.077 mag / 12.8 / 12.5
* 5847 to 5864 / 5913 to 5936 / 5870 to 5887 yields -0.017 mag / 12.9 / 12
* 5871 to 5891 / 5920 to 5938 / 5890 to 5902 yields 0.036 mag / 12.5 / 12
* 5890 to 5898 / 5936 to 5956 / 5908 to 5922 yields 0.022 mag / 11.2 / 12.4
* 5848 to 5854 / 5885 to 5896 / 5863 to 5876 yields -0.020 mag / 14.4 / 11.1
